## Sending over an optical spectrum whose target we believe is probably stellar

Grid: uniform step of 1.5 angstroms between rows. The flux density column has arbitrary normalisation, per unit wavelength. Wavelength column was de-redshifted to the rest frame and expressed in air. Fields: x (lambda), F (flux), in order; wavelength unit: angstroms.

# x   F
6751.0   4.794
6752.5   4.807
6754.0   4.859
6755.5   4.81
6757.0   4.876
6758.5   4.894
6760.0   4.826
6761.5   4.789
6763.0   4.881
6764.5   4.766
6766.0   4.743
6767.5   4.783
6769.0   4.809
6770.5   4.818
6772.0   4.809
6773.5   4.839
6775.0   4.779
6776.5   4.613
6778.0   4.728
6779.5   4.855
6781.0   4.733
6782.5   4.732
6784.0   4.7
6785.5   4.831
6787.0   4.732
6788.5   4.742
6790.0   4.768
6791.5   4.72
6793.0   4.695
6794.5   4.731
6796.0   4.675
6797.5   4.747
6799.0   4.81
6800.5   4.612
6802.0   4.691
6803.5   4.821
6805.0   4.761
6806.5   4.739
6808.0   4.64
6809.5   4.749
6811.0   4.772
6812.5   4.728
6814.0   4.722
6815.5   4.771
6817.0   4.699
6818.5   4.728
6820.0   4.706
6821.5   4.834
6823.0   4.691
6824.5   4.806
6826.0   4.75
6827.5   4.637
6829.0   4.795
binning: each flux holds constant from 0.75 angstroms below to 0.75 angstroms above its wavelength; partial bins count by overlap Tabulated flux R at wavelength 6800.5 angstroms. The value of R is 4.612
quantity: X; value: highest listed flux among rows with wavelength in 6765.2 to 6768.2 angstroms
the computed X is 4.783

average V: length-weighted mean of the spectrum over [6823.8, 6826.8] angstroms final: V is 4.78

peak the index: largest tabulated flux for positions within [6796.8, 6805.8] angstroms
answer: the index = 4.821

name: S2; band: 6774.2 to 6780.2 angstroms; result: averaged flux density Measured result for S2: 4.74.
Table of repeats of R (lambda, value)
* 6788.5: 4.742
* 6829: 4.795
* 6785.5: 4.831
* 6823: 4.691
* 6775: 4.779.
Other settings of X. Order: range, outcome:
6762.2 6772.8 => 4.881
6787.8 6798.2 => 4.768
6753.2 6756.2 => 4.859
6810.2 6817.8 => 4.772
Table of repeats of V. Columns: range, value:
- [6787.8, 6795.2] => 4.73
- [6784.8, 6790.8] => 4.77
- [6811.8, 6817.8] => 4.73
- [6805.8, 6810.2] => 4.71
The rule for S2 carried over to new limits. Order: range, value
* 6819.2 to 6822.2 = 4.77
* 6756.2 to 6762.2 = 4.85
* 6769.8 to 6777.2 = 4.77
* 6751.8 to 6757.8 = 4.84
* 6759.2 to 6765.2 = 4.82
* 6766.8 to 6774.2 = 4.81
